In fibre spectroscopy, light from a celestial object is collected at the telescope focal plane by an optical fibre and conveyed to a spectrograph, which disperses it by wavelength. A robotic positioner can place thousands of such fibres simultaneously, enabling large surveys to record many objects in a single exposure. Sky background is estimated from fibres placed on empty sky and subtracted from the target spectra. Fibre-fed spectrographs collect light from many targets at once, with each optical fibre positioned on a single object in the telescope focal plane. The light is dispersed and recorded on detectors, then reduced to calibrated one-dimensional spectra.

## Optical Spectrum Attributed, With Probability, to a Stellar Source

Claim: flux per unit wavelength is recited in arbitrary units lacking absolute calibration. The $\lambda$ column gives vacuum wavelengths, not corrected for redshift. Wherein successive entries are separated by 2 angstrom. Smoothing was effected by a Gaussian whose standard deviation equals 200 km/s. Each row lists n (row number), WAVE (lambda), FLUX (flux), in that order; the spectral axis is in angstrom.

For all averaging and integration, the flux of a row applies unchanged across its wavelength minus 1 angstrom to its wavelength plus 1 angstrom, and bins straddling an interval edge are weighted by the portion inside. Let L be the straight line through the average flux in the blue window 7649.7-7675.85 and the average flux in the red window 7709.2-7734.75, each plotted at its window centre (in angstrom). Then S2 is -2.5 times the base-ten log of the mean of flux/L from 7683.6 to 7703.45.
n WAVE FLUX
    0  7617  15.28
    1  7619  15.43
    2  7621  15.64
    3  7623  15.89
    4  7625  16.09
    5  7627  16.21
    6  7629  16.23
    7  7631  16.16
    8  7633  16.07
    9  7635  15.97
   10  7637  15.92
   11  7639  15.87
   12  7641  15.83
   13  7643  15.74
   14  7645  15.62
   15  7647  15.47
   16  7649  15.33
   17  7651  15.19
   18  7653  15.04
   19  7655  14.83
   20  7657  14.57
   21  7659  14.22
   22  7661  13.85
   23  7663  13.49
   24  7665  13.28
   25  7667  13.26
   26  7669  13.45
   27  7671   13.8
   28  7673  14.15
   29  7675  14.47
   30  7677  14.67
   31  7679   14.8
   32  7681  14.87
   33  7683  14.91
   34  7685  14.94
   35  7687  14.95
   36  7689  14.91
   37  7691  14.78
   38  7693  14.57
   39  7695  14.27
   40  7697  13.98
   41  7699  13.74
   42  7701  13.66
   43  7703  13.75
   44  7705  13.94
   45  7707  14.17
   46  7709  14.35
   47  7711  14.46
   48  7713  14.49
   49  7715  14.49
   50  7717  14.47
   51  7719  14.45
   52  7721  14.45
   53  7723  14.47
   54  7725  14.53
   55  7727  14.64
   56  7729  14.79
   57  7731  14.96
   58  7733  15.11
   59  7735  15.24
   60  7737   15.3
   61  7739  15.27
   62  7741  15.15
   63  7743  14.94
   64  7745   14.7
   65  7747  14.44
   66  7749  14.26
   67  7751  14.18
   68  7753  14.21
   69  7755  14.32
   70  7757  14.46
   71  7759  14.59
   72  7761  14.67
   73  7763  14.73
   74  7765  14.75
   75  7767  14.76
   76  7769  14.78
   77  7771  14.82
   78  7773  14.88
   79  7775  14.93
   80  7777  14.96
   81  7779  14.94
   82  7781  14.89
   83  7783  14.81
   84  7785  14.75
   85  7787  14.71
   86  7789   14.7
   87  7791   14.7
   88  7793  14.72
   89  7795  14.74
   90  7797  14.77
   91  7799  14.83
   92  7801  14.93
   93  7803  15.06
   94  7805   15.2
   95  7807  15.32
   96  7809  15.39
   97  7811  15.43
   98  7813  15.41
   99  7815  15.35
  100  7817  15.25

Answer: 0.00 mag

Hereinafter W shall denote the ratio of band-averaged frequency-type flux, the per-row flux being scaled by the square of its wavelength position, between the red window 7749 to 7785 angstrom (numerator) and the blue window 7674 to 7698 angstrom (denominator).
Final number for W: 1.02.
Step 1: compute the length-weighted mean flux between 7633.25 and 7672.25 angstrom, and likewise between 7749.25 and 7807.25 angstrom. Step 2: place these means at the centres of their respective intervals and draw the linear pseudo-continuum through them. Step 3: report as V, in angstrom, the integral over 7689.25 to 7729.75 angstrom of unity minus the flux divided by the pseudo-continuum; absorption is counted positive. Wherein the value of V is 1.2 angstrom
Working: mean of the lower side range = 14.8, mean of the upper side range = 14.7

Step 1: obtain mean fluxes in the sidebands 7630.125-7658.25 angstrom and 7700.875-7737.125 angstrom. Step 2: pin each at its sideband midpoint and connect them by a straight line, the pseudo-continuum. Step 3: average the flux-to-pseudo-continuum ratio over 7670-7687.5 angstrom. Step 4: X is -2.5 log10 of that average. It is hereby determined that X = 0.033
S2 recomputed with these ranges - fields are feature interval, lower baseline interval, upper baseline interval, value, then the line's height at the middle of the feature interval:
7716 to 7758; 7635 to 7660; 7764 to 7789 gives 0.022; 15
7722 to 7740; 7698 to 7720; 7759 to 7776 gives -0.038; 14.4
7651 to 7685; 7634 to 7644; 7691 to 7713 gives 0.058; 15.1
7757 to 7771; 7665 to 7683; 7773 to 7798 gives -0.001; 14.7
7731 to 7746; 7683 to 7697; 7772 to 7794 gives -0.024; 14.8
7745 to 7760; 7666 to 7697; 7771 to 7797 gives 0.024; 14.7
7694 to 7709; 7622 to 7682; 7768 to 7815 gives 0.077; 15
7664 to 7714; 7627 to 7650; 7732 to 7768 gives 0.079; 15.3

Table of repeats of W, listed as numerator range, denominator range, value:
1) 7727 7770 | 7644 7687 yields 1.04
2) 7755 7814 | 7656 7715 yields 1.07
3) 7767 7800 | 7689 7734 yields 1.05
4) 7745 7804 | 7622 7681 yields 1.01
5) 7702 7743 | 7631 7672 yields 1.00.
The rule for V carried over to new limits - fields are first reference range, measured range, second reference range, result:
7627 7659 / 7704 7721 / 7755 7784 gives 0.9 angstrom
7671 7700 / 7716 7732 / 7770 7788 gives 0.1 angstrom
